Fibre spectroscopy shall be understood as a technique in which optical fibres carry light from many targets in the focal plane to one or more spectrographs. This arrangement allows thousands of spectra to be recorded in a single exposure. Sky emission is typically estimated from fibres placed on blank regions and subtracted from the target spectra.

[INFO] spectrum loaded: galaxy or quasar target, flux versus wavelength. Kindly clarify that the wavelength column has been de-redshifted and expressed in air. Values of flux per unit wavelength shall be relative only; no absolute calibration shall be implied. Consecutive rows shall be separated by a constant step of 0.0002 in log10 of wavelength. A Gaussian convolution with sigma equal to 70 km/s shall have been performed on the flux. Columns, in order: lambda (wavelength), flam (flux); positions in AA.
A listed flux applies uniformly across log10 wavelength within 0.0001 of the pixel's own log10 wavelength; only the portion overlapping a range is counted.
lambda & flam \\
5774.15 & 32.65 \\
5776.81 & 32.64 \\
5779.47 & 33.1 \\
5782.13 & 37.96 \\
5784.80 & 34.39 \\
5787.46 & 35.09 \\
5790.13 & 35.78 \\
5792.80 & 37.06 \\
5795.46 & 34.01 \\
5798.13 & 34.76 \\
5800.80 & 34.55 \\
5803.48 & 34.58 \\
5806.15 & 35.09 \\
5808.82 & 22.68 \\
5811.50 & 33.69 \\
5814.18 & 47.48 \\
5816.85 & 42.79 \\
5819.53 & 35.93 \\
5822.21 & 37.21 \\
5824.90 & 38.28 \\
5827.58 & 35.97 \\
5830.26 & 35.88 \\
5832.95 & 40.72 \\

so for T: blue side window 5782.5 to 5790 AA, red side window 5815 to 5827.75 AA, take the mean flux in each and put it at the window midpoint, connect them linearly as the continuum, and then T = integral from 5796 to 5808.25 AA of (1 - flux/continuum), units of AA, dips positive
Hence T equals 0.9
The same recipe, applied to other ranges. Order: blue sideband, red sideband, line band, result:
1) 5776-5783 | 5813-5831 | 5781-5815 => 1.4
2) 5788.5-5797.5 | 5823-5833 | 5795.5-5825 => 0.4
